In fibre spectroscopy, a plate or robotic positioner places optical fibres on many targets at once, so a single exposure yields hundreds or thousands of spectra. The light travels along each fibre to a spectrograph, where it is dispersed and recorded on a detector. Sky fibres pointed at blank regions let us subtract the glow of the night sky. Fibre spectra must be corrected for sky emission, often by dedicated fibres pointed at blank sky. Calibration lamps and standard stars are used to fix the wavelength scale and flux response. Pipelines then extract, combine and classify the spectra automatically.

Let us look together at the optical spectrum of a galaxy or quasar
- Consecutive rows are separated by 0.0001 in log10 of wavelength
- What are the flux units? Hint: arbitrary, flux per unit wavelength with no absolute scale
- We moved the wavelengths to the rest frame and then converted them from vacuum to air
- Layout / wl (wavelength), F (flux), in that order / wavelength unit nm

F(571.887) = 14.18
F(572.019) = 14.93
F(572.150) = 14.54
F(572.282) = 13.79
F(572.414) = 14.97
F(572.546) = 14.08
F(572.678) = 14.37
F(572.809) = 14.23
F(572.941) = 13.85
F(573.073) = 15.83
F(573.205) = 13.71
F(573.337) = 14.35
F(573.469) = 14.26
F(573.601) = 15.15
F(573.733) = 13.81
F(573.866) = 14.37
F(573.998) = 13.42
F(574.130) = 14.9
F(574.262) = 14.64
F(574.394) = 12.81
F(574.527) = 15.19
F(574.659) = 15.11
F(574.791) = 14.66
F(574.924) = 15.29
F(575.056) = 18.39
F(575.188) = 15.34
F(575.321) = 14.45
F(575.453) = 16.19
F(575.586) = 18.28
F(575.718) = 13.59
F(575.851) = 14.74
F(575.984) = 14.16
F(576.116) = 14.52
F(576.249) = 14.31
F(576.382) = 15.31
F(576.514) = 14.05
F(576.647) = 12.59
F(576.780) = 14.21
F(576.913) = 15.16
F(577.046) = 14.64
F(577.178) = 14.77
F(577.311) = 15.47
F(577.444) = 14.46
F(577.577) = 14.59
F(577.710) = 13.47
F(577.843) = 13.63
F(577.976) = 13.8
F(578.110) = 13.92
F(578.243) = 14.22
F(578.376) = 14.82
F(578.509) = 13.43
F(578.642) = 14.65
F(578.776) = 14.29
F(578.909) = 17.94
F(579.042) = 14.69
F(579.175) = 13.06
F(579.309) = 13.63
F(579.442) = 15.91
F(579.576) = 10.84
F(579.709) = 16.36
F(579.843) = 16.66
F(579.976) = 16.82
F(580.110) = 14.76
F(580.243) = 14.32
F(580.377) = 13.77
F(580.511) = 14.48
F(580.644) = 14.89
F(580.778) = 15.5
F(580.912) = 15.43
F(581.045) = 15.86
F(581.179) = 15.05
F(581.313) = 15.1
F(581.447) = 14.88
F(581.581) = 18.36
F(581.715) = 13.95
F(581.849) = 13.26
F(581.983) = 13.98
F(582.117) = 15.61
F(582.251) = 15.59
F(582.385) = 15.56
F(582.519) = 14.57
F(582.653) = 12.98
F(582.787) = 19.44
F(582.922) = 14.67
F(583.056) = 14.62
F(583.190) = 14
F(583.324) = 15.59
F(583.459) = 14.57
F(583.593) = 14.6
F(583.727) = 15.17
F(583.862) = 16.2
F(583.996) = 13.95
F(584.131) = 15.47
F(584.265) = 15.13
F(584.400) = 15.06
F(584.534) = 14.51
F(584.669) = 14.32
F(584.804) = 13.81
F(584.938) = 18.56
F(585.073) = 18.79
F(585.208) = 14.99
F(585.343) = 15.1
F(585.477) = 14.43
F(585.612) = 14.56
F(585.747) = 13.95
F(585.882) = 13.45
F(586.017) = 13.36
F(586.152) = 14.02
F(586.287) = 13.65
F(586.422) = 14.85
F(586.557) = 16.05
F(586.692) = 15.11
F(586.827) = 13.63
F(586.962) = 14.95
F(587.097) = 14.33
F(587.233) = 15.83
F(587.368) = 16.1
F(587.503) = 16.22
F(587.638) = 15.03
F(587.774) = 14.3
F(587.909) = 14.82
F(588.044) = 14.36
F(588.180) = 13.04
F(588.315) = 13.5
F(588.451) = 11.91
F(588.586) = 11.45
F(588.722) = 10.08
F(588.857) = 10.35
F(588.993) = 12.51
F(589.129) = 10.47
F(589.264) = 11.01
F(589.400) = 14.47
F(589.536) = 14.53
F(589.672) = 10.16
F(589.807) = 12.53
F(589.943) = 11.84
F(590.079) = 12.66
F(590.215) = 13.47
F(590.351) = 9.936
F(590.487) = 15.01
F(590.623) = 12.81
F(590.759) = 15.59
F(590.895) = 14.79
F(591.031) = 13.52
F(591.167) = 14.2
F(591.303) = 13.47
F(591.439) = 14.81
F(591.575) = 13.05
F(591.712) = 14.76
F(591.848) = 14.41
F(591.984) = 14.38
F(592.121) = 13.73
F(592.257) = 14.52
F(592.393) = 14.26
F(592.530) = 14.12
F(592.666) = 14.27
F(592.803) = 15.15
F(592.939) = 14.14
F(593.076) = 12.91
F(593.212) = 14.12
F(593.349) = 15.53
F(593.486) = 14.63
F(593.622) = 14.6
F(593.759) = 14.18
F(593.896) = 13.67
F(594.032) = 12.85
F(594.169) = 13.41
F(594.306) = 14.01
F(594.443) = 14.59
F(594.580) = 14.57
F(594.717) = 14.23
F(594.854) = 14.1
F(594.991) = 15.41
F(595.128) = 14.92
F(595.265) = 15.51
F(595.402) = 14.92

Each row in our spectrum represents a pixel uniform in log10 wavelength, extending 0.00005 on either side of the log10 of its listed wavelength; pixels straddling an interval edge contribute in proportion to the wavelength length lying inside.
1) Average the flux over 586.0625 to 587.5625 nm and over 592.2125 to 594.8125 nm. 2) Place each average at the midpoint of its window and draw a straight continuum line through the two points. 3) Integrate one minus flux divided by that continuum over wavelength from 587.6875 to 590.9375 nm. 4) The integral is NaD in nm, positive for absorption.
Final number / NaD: 0.43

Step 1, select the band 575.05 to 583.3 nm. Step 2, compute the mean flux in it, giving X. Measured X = 14.8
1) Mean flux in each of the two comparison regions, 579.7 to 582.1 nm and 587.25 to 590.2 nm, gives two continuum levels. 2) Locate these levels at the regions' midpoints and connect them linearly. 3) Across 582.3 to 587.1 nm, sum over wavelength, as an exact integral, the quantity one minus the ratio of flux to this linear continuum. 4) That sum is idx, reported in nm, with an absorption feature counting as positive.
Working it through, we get -0.290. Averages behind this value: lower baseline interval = 15.2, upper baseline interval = 13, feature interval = 15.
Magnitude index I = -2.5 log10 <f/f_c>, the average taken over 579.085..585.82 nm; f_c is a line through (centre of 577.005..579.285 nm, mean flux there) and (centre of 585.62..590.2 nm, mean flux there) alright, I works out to -0.08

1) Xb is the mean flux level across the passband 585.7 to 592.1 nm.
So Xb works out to 13.6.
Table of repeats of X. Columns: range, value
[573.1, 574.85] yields 14.4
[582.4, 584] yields 15.1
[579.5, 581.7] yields 15.2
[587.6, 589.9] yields 12.6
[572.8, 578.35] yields 14.6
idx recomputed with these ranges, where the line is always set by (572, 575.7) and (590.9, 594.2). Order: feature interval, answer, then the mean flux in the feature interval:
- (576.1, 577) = 0.02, 14.3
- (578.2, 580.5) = -0.02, 14.7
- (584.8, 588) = -0.15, 15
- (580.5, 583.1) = -0.12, 15.2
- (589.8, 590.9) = 0.08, 13.1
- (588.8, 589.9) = 0.17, 12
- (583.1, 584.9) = -0.05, 14.9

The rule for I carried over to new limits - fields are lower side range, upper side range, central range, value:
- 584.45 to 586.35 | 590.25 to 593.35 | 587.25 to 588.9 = 0.07 mag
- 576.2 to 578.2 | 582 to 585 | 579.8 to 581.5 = -0.03 mag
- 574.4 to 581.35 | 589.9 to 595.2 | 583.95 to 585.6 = -0.07 mag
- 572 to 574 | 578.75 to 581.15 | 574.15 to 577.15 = -0.02 mag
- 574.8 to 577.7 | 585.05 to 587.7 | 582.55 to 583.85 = -0.02 mag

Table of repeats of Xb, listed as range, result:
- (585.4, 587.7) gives 14.7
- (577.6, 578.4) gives 14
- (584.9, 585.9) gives 15.5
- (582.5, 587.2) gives 14.9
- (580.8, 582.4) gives 15.2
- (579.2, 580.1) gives 14.9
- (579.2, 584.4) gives 15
